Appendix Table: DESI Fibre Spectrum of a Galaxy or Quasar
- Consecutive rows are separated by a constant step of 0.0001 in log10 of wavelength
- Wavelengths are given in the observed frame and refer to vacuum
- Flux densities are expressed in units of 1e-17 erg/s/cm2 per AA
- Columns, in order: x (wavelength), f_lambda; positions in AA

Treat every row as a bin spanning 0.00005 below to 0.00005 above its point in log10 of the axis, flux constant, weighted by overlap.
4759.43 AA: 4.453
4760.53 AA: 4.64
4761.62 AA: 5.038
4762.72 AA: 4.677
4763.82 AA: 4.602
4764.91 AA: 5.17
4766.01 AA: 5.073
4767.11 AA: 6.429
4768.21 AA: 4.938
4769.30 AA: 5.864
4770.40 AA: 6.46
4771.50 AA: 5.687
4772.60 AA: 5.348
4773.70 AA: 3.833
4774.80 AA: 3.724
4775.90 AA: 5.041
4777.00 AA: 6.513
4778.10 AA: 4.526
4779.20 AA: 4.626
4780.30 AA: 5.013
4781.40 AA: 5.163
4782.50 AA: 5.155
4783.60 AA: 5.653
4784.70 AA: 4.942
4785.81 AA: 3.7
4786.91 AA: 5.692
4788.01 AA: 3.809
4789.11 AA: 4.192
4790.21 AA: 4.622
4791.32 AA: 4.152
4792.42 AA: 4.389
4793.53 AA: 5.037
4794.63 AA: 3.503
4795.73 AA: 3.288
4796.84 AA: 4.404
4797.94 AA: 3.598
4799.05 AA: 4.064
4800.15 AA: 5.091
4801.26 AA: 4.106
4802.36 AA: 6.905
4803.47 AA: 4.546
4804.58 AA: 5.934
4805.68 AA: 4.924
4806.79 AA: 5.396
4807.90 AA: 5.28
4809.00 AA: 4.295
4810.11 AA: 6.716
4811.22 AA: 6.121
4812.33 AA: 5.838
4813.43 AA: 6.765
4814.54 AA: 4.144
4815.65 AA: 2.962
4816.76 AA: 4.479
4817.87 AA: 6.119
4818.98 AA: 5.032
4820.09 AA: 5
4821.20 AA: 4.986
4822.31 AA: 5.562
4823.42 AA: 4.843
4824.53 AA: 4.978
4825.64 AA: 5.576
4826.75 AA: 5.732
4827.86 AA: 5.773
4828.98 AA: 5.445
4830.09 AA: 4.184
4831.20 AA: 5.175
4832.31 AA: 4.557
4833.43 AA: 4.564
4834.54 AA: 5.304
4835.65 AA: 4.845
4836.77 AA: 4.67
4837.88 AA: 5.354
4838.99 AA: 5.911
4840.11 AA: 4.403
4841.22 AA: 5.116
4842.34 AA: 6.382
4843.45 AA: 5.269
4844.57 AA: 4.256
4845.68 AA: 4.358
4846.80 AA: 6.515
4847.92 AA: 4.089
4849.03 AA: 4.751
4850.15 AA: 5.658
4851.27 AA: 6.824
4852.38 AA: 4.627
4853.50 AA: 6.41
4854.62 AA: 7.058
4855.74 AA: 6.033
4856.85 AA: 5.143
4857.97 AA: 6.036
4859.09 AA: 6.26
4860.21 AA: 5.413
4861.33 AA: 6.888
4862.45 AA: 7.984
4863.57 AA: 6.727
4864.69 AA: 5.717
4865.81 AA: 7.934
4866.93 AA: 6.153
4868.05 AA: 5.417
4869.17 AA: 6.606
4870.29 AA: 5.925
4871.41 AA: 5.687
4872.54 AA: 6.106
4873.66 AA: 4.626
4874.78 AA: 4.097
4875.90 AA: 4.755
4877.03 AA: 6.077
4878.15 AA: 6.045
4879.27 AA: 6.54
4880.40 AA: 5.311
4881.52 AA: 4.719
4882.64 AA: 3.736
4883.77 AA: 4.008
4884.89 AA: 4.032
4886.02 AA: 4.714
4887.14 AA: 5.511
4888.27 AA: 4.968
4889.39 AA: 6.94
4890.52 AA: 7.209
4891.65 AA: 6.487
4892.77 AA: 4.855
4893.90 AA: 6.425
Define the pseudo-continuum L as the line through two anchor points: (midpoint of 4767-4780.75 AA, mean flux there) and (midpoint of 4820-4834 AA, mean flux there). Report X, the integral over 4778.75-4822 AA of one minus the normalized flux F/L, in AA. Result 2.4 AA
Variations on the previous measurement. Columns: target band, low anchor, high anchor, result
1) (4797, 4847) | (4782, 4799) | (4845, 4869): 0.2 AA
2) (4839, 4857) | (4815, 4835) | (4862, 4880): 0.2 AA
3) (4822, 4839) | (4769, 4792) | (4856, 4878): 1.3 AA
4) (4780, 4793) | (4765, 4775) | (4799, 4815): 1.6 AA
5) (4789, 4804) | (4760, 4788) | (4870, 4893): 2.1 AA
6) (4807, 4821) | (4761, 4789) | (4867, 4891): -0.1 AA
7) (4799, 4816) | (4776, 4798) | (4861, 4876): -0.9 AA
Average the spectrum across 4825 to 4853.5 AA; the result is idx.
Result 5.2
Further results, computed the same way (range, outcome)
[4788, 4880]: 5.31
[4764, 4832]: 5.01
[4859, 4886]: 5.67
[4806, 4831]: 5.23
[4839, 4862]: 5.59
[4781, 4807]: 4.67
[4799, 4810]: 5.17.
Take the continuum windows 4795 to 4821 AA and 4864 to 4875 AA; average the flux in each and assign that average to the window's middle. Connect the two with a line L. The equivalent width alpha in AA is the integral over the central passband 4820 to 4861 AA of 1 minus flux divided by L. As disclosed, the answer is 0.98 AA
